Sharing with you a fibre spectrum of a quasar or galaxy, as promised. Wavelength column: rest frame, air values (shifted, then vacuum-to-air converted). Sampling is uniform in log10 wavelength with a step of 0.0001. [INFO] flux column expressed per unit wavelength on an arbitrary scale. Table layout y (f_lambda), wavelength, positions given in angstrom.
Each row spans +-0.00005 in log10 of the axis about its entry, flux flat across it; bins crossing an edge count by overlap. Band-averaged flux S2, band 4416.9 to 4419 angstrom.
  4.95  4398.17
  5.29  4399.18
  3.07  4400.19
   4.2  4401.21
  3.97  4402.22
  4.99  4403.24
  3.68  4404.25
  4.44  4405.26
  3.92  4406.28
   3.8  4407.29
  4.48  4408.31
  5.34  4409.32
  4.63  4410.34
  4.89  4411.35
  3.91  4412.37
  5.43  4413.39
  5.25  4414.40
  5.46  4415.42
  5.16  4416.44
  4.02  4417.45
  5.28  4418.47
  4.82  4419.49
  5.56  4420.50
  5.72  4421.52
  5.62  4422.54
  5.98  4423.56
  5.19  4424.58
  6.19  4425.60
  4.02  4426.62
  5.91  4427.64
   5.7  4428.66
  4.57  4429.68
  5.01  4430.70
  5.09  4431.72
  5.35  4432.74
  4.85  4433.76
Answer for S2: 4.67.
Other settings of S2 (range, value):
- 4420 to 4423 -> 5.63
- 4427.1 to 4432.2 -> 5.25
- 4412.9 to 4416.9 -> 5.33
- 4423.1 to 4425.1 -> 5.57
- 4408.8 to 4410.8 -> 4.99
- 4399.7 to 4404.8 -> 3.99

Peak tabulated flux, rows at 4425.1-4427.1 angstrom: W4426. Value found 6.19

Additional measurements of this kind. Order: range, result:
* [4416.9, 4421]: 5.56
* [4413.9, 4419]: 5.46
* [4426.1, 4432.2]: 5.91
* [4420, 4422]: 5.72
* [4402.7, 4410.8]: 5.34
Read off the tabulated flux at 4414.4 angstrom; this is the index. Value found 5.25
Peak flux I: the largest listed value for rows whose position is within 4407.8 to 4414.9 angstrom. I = 5.43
